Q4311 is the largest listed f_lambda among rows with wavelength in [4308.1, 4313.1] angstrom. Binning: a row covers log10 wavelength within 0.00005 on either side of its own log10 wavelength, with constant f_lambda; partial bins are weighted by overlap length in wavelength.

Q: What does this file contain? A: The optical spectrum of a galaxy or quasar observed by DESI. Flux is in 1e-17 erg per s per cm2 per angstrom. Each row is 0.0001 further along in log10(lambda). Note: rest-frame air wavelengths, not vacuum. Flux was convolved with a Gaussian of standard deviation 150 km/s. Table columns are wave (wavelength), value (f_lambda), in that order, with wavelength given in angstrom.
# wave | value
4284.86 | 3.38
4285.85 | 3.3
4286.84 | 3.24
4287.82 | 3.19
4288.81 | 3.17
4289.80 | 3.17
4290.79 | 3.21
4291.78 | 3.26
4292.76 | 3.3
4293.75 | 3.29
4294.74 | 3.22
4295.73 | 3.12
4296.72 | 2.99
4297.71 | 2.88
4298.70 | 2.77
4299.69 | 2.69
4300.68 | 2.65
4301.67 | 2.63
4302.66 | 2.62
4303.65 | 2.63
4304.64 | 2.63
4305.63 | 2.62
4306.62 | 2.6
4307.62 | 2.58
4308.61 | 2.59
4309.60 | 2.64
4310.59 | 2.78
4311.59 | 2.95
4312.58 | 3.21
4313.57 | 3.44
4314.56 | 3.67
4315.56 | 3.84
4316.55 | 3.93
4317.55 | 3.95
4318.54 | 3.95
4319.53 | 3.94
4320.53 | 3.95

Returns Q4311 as 3.21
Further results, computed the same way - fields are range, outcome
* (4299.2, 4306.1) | 2.69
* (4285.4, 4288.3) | 3.3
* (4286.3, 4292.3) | 3.26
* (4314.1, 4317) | 3.93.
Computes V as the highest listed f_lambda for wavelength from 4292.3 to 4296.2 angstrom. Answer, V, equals 3.3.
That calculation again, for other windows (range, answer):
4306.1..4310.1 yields 2.64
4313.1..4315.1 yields 3.67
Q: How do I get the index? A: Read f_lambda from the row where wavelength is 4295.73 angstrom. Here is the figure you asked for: 3.12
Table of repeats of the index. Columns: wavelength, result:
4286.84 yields 3.24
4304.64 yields 2.63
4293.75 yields 3.29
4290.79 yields 3.21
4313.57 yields 3.44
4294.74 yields 3.22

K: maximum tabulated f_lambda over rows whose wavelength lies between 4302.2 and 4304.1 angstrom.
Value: 2.63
